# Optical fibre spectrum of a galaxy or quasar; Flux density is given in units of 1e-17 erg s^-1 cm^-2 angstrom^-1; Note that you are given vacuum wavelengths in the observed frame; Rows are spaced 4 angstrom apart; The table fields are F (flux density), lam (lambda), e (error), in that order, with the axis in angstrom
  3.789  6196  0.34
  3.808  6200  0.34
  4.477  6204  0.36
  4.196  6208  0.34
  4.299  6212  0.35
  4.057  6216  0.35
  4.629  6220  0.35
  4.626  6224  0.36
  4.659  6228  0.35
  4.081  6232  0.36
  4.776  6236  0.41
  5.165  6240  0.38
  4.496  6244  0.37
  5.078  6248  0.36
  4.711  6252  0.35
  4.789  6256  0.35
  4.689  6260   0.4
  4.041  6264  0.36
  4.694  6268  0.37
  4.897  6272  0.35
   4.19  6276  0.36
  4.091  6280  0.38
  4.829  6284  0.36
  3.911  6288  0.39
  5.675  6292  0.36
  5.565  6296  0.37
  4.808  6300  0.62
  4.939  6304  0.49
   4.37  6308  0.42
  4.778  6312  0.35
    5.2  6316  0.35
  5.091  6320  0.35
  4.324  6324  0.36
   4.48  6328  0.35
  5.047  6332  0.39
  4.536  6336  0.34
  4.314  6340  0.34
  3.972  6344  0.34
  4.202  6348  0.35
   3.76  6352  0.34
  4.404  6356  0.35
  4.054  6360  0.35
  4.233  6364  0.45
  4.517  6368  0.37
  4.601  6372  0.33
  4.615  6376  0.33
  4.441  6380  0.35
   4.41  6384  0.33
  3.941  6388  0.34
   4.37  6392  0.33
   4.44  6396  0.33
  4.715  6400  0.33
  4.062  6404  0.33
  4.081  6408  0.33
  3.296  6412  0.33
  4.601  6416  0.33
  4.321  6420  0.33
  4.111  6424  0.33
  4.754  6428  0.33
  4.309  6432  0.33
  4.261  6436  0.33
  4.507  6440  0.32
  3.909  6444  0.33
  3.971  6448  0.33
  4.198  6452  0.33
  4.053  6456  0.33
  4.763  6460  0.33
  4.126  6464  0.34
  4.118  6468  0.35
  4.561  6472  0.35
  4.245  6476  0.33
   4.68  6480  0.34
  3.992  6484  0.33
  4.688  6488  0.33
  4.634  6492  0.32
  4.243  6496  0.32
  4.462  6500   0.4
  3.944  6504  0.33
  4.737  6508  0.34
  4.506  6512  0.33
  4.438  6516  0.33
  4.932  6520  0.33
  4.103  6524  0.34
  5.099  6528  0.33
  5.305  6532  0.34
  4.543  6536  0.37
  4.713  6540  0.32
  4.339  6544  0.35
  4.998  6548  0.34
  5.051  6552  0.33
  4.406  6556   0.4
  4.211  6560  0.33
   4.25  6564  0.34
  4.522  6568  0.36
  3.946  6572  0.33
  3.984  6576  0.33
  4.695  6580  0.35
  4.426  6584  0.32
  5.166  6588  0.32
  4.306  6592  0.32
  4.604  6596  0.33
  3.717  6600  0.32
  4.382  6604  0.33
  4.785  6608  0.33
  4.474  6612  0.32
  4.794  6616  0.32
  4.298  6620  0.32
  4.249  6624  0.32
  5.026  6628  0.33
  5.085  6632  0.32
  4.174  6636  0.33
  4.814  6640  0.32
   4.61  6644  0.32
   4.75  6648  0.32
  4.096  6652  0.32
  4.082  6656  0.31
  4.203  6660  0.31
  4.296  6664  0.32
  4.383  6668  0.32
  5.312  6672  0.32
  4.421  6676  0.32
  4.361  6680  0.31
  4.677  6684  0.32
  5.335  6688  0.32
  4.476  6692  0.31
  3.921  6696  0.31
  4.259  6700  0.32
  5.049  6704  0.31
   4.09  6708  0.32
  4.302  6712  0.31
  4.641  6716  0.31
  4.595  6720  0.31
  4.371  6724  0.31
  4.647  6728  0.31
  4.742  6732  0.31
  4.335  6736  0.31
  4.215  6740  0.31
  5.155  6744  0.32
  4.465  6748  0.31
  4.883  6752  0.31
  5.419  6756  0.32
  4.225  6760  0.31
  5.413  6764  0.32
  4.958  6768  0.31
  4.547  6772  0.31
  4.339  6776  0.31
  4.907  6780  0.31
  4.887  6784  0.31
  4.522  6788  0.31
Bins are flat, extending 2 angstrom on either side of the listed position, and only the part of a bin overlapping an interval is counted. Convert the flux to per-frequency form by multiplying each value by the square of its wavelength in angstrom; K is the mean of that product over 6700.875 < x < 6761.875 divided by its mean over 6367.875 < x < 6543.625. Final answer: 1.14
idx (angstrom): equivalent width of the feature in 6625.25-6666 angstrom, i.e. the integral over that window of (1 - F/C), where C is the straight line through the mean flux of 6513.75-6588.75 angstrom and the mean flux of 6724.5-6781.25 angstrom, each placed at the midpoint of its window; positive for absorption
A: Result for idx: 1.2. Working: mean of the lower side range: 4.58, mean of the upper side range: 4.72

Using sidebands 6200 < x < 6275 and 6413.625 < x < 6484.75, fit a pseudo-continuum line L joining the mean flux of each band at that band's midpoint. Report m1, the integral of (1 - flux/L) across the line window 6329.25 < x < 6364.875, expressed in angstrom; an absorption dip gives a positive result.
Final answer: 1.1 angstrom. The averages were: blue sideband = 4.55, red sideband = 4.3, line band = 4.29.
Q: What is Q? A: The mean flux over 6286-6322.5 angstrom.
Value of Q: 4.92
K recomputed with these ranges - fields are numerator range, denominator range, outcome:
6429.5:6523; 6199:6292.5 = 1.04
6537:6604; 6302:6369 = 1.07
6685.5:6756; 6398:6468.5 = 1.18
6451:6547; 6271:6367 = 1.04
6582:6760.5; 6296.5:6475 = 1.13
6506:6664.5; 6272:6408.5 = 1.08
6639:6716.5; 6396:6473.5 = 1.14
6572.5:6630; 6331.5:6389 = 1.12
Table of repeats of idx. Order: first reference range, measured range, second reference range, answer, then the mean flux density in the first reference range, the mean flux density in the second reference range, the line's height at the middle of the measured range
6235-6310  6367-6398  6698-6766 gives 1.89 angstrom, 4.72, 4.64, 4.7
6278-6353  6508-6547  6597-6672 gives -1.23 angstrom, 4.64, 4.48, 4.53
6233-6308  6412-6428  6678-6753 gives 1.37 angstrom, 4.72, 4.55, 4.66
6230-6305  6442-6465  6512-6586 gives 2.16 angstrom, 4.7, 4.55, 4.6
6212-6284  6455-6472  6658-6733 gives 0.88 angstrom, 4.57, 4.53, 4.55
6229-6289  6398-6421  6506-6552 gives 2.38 angstrom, 4.58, 4.72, 4.65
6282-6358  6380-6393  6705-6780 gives 1.07 angstrom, 4.64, 4.64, 4.64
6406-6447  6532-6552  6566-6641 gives -1.64 angstrom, 4.21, 4.49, 4.39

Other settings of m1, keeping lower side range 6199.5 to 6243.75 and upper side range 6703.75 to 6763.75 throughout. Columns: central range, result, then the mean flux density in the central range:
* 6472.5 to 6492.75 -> 0.4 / 4.44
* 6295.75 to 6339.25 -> -2.9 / 4.79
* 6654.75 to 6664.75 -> 0.9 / 4.19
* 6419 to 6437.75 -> 0.7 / 4.35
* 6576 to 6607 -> 0.8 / 4.45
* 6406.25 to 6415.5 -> 1.4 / 3.83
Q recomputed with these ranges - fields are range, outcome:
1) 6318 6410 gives 4.37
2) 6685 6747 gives 4.54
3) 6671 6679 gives 4.75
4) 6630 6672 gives 4.49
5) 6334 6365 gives 4.18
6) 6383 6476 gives 4.25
